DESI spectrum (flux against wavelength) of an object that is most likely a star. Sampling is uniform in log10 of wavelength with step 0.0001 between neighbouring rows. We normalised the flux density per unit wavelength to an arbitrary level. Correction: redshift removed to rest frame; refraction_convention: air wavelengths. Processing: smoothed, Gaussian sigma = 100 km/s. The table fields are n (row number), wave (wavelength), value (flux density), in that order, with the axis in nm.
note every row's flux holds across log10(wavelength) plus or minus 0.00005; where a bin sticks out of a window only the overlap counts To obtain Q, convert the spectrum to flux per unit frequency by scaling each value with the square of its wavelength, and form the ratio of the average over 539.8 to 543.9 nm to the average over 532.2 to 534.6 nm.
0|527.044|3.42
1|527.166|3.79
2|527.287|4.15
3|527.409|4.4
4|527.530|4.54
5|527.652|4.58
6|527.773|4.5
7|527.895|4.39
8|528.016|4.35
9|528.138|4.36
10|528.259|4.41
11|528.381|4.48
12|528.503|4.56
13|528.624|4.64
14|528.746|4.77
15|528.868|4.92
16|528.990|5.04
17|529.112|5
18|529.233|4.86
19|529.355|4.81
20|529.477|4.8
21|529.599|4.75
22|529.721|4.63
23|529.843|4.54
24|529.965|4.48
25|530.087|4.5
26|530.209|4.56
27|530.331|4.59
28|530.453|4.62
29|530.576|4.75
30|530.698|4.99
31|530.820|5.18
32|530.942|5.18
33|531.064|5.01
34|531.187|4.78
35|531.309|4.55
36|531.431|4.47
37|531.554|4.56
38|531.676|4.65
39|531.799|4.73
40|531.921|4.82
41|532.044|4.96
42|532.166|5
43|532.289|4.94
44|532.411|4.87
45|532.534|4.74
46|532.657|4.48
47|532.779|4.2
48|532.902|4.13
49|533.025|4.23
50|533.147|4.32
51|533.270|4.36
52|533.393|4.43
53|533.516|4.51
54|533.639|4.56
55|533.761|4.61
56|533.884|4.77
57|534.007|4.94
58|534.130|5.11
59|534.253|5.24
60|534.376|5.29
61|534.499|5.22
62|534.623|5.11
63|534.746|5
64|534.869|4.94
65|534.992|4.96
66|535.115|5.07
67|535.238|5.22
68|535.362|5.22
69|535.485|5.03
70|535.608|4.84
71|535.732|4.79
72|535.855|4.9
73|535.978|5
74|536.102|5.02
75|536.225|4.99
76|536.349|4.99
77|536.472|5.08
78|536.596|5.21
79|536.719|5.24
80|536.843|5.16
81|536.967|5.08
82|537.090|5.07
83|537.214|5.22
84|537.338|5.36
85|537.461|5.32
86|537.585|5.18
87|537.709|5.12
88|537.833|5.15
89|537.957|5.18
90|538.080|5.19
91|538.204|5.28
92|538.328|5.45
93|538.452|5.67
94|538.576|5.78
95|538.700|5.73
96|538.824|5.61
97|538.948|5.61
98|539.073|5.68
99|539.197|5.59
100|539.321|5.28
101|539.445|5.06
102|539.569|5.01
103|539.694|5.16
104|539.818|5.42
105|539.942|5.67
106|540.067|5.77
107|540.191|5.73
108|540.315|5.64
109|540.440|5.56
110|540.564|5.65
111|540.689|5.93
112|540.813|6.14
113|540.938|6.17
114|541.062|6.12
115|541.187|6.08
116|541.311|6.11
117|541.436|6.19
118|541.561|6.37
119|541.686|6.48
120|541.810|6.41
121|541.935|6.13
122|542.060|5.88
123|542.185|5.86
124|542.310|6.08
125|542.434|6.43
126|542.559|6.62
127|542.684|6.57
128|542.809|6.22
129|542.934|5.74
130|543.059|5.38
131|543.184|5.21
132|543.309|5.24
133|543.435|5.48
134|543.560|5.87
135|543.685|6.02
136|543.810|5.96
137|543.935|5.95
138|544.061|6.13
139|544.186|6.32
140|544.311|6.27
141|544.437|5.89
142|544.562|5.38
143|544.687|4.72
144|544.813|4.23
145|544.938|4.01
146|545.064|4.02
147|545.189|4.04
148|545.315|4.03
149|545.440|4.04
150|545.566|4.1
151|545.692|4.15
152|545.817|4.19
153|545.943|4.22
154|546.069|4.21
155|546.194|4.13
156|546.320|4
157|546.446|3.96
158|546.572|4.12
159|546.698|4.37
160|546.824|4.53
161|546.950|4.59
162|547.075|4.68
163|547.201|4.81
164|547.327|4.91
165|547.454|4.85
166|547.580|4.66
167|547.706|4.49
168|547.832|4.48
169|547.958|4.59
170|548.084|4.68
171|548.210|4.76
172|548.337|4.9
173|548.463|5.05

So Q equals 1.31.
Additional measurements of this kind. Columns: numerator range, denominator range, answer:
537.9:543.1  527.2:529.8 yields 1.32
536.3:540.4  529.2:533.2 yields 1.17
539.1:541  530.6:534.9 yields 1.20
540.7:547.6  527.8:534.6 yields 1.18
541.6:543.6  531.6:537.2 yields 1.27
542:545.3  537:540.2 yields 1.05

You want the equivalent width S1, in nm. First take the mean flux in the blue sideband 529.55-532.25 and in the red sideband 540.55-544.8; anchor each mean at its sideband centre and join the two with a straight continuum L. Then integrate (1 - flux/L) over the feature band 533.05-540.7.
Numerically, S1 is 0.27 nm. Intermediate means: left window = 4.74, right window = 5.95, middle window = 5.17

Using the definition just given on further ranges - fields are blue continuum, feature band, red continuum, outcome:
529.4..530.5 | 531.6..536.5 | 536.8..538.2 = 0.10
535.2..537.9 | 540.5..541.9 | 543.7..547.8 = -0.36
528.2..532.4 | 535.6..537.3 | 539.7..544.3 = 0.10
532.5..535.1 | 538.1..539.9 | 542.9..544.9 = -0.10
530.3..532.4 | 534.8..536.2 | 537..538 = 0.02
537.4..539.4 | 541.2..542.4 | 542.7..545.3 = -0.17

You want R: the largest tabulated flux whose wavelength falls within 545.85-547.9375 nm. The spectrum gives 4.91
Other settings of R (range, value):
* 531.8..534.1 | 5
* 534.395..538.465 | 5.67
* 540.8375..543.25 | 6.62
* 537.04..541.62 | 6.37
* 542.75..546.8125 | 6.32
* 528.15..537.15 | 5.29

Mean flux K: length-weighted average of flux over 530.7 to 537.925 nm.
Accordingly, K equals 4.9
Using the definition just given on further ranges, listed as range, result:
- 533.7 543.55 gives 5.47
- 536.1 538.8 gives 5.26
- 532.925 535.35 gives 4.83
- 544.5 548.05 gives 4.38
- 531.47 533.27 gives 4.6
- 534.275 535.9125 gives 5.05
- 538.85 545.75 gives 5.58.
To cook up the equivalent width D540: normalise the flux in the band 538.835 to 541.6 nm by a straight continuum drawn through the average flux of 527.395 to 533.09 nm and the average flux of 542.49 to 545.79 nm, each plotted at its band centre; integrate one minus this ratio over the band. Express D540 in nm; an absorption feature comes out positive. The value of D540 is -0.33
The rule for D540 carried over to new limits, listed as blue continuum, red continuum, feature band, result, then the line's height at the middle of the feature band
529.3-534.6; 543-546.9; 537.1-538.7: -0.187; 4.78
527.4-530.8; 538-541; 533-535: 0.110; 5.08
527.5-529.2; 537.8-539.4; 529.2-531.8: 0.039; 4.8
